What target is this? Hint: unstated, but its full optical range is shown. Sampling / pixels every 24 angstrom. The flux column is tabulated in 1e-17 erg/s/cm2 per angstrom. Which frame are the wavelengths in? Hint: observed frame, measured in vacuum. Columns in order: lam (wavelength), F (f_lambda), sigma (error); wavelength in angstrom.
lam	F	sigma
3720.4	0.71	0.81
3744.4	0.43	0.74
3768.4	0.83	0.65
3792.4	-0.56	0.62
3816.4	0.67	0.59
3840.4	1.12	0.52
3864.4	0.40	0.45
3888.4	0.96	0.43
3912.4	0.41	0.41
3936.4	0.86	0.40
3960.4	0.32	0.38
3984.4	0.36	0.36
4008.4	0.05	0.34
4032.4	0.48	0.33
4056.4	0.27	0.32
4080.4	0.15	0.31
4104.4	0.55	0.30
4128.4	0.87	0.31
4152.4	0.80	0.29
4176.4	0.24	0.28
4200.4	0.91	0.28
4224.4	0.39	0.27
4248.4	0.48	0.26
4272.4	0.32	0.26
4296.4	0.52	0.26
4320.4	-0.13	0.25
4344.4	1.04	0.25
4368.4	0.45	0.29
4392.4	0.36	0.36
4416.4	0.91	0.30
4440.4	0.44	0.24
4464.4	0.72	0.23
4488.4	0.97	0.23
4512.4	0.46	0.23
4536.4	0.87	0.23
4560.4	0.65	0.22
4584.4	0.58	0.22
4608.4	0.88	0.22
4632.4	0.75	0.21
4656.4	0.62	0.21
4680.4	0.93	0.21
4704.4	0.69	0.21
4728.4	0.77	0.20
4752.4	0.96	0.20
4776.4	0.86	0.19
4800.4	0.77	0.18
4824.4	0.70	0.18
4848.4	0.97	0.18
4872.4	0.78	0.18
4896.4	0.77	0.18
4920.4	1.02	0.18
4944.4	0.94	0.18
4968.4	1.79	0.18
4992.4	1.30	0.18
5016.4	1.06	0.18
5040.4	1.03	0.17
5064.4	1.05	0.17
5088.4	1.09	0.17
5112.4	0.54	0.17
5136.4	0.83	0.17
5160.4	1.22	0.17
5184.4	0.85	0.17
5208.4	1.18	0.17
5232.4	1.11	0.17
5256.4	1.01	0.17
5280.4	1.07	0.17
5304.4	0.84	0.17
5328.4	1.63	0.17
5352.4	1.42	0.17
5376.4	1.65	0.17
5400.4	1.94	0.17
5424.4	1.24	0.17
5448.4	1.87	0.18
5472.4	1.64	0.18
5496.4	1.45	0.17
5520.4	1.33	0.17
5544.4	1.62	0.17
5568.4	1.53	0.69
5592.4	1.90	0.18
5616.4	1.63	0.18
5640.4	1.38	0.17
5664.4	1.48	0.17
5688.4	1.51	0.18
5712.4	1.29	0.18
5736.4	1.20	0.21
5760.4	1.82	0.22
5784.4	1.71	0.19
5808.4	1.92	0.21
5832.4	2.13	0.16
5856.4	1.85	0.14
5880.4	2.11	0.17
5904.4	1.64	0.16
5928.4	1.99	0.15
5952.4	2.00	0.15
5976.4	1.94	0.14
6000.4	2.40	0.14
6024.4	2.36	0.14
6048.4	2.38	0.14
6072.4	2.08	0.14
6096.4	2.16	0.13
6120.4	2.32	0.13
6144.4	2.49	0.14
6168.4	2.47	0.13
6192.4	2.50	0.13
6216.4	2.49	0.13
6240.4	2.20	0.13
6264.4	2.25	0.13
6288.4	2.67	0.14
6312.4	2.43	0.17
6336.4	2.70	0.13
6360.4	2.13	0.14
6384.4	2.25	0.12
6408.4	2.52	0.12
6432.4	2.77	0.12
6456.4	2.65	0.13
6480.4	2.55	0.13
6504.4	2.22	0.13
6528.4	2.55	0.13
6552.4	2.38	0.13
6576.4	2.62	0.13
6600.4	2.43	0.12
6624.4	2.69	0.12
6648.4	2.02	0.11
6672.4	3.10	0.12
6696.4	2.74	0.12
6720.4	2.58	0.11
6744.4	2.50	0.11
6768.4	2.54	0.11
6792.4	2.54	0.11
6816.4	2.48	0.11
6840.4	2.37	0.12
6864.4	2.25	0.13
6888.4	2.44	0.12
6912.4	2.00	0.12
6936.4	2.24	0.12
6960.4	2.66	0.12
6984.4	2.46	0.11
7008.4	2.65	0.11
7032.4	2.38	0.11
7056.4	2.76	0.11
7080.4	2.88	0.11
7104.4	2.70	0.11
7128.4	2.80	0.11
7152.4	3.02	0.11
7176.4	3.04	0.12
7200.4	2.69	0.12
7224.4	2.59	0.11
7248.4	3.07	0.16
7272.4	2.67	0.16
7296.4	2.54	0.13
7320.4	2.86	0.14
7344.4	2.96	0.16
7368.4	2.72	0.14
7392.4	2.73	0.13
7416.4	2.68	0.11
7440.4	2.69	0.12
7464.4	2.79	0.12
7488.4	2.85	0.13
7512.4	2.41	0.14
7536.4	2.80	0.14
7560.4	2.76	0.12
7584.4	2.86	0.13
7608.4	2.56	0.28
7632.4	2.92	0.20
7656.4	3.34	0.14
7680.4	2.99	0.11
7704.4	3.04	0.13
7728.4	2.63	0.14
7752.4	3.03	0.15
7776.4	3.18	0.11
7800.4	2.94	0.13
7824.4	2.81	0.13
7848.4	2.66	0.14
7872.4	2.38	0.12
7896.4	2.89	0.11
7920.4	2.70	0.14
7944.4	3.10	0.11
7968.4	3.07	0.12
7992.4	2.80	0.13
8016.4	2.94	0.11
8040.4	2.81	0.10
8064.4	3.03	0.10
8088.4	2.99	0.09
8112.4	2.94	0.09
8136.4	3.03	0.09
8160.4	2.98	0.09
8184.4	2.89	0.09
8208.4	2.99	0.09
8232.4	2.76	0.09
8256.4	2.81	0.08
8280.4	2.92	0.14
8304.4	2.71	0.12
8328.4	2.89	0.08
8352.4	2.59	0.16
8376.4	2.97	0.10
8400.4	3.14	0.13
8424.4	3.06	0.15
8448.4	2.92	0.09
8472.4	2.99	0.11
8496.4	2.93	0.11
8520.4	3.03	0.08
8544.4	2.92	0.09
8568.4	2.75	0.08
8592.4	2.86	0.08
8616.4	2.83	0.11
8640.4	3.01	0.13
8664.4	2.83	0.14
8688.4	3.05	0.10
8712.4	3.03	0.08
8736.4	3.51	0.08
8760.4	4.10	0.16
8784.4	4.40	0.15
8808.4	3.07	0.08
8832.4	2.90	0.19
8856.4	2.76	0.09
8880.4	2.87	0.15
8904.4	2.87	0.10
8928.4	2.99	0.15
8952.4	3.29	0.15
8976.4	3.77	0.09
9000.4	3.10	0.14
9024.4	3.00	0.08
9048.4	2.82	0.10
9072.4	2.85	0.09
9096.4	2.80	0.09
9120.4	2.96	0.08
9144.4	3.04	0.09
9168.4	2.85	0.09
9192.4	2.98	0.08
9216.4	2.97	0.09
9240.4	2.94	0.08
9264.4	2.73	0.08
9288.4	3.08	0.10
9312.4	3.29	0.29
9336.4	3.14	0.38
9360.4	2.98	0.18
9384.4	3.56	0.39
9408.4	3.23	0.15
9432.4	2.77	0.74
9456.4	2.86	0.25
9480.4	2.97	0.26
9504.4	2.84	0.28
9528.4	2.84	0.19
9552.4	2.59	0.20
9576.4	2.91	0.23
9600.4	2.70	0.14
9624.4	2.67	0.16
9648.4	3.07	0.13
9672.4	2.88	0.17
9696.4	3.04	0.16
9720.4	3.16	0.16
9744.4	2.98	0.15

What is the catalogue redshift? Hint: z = 0.334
